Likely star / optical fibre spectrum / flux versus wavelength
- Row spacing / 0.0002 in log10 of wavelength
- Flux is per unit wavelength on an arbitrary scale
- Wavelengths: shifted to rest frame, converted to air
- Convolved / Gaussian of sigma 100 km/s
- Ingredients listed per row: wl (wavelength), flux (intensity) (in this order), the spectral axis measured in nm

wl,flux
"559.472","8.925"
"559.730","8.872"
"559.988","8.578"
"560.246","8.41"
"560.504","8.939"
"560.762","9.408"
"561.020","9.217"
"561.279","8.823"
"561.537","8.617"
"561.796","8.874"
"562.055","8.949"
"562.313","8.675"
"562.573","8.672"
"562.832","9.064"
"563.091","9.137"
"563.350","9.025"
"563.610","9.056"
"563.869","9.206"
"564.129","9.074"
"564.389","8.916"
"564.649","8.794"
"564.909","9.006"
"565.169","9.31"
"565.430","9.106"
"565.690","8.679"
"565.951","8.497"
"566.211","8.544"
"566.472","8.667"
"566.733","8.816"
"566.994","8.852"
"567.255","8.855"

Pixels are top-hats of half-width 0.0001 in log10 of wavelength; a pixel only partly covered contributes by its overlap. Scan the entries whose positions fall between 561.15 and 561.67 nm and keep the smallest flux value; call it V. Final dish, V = 8.617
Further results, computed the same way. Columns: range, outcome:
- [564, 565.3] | 8.794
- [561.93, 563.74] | 8.672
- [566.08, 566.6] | 8.544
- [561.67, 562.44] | 8.675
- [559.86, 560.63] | 8.41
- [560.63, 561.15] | 9.217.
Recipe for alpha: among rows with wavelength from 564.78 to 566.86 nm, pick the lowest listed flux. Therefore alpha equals 8.497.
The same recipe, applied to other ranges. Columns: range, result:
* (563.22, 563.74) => 9.025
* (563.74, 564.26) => 9.074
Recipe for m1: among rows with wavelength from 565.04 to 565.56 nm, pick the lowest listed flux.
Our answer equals 9.106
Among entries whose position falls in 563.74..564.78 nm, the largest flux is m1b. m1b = 9.206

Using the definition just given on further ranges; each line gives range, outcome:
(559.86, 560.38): 8.578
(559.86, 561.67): 9.408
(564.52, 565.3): 9.31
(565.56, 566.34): 8.679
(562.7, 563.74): 9.137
